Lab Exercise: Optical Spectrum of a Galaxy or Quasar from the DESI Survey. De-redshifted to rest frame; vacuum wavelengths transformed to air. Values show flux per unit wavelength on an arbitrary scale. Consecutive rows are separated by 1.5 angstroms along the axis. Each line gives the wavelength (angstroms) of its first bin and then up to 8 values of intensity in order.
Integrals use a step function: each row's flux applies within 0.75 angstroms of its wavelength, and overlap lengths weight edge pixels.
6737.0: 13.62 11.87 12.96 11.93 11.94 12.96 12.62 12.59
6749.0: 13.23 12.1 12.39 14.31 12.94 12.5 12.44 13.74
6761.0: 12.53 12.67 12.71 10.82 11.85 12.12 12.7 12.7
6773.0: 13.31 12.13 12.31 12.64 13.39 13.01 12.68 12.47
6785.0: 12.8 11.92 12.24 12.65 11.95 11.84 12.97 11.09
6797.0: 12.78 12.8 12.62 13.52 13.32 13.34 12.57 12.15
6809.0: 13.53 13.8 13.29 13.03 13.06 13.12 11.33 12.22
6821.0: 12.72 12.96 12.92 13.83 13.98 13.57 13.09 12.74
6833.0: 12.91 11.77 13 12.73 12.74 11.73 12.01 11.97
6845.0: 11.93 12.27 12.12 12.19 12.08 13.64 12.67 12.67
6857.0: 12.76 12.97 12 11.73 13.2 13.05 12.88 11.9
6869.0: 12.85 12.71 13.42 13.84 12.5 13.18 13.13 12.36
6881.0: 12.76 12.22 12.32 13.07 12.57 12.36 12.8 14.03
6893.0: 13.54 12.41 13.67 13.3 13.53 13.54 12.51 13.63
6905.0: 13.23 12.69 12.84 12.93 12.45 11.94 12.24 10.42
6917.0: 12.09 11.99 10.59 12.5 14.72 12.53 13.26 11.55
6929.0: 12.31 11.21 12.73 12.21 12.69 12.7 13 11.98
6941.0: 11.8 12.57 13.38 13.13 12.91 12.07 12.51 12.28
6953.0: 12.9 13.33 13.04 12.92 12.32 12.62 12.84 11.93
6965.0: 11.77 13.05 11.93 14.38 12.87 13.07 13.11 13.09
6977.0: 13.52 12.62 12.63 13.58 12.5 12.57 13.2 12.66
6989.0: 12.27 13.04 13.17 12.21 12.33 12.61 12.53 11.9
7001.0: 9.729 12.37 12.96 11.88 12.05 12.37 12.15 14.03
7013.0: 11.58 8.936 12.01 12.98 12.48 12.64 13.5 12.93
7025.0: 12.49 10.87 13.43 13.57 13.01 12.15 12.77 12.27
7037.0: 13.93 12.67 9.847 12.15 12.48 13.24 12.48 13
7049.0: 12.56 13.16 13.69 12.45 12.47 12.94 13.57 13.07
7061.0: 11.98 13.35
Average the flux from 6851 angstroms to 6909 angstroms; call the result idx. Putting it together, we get 12.9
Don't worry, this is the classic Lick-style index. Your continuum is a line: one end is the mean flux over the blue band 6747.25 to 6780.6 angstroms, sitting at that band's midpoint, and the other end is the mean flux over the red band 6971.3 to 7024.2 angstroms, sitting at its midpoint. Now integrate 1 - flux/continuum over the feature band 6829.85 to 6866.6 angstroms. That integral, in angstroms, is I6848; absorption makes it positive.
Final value 0.3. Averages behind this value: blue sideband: 12.7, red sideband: 12.5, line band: 12.5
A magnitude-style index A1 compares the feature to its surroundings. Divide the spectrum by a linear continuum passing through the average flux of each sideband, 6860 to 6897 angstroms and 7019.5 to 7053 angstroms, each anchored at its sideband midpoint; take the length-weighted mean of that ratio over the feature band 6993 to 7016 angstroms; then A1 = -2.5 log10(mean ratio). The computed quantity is 0.06 mag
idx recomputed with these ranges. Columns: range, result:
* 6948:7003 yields 12.6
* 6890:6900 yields 13.4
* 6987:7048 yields 12.4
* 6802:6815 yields 13.1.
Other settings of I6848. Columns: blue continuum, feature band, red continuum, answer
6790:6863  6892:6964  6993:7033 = -0.9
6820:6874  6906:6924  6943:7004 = 0.6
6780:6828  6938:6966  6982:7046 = -0.2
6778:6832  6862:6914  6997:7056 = -1.0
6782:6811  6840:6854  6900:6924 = 0.4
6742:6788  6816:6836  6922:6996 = -0.3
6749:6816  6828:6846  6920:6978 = 0.3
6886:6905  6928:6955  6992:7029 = 0.6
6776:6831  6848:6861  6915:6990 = 0.2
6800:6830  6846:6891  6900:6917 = 0.3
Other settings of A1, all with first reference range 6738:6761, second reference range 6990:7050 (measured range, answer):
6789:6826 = -0.011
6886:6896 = -0.040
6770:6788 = 0.001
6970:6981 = -0.051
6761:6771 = 0.043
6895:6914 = -0.039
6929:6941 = 0.014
